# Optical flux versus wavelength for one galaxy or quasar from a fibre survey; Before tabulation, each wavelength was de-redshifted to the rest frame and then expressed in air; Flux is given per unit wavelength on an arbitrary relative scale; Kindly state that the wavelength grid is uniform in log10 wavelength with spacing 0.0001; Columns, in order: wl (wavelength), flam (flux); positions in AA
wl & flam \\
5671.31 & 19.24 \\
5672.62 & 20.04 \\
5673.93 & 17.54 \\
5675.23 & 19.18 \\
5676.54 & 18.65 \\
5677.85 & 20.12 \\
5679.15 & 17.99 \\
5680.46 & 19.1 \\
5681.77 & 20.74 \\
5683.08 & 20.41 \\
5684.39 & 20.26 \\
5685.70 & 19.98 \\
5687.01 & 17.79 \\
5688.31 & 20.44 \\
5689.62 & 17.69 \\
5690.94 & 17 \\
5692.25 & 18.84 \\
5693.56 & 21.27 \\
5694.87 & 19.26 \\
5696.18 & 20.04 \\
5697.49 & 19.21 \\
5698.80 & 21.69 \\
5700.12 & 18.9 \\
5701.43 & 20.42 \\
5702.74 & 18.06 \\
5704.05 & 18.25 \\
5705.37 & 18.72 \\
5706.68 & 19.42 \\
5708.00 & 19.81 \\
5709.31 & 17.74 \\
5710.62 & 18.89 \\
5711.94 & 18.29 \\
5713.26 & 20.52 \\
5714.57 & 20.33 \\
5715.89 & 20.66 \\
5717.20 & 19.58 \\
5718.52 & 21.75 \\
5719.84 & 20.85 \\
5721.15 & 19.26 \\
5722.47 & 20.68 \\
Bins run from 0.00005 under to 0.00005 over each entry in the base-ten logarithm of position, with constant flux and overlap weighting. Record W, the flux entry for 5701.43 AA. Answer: 20.42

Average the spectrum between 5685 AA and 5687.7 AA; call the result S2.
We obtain 19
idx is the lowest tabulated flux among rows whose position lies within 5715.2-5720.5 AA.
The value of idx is 19.58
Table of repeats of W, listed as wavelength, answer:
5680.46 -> 19.1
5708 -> 19.81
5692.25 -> 18.84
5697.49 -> 19.21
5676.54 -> 18.65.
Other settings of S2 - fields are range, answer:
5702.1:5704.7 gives 18.2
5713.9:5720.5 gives 20.7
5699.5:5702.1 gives 19.7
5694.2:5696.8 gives 19.7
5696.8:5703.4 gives 19.7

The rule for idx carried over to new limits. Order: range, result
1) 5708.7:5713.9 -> 17.74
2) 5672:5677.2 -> 17.54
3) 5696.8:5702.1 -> 18.9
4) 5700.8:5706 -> 18.06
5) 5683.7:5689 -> 17.79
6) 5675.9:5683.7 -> 17.99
